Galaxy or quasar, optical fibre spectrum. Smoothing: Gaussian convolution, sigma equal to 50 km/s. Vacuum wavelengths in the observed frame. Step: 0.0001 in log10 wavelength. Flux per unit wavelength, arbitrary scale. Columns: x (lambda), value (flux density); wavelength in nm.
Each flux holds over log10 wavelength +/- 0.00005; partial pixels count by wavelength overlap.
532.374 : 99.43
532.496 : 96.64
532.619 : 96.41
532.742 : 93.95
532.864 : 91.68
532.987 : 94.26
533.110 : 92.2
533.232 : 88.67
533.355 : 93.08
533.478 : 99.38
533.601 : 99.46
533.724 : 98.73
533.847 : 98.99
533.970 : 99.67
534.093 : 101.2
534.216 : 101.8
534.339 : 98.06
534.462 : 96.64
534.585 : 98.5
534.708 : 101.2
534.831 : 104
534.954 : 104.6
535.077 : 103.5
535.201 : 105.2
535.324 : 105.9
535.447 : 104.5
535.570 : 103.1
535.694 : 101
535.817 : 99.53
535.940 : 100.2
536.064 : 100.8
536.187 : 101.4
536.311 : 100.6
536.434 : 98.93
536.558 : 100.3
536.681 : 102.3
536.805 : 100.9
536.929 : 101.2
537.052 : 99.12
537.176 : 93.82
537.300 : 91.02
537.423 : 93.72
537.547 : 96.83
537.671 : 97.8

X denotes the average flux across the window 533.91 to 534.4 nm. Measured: 100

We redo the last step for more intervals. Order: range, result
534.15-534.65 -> 98.8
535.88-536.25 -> 101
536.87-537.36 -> 96.3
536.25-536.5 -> 99.8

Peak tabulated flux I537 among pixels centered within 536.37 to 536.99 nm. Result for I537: 102.3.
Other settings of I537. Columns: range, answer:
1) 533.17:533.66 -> 99.46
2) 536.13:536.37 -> 101.4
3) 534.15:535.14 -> 104.6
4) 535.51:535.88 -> 103.1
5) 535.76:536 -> 100.2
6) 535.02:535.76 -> 105.9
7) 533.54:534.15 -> 101.2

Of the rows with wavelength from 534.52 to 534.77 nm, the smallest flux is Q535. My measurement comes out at 98.5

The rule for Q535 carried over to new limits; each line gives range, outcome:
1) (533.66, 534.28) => 98.73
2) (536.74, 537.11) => 99.12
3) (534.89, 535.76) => 101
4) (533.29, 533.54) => 93.08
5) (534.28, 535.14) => 96.64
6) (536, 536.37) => 100.6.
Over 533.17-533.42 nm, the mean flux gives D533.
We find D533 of 91.1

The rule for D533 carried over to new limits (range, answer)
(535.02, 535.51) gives 105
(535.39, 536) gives 102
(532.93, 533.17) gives 93.1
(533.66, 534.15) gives 99.6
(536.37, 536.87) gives 101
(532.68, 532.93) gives 92.9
